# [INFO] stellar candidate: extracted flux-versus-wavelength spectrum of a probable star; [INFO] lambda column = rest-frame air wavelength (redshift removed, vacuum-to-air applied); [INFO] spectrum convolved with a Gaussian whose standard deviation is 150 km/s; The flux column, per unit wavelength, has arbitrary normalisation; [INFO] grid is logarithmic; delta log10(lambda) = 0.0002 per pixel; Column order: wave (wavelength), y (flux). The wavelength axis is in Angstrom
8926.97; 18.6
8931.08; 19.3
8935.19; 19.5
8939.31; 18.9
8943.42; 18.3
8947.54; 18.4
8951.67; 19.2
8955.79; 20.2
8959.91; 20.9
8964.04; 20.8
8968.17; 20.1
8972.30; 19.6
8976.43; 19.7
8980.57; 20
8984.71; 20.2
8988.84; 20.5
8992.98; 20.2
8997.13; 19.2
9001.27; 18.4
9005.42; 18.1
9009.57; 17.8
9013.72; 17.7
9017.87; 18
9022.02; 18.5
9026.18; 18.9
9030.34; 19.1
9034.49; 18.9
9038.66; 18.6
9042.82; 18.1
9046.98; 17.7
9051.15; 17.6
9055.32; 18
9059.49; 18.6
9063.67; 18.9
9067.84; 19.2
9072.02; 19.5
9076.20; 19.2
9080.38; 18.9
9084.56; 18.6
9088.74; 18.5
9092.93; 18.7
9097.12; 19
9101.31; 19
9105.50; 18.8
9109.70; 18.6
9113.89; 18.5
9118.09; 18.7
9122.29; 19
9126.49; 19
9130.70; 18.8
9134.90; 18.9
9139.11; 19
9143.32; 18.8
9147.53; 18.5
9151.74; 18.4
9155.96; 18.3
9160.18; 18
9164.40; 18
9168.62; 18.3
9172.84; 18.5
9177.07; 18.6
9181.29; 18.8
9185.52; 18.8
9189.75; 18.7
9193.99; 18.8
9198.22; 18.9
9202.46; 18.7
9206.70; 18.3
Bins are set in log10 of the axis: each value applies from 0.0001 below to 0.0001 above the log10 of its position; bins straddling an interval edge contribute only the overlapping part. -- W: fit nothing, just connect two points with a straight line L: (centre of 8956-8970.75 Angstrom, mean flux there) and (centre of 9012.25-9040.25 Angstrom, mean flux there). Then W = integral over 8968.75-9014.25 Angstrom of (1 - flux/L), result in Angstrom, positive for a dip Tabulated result 0.8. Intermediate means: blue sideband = 20.5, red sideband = 18.5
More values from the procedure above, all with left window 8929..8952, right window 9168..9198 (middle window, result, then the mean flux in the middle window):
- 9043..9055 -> 0.66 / 17.8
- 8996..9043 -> 0.99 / 18.4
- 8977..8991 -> -0.97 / 20.2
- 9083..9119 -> 0.09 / 18.7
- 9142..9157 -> 0.17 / 18.5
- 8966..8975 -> -0.46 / 19.9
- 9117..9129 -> -0.11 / 18.9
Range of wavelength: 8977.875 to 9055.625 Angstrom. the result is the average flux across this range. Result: 18.7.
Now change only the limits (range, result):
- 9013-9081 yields 18.6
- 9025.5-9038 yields 18.9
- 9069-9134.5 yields 18.9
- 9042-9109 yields 18.7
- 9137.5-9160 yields 18.5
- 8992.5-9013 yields 18.5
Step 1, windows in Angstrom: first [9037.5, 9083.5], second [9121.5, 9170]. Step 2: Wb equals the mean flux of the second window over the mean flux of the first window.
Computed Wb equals 1.00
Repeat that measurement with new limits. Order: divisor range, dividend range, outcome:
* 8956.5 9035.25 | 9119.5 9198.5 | 0.96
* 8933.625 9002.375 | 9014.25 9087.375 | 0.94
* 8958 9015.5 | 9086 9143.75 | 0.96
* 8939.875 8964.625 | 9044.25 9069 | 0.94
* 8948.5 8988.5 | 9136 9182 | 0.92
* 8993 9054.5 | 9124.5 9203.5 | 1.01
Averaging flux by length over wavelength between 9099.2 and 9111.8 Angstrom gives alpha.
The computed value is 18.8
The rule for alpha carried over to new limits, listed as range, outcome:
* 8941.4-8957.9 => 19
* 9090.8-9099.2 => 18.8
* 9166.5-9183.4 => 18.6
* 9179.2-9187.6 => 18.8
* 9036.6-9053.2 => 18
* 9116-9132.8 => 18.9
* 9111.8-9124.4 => 18.7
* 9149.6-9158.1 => 18.3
